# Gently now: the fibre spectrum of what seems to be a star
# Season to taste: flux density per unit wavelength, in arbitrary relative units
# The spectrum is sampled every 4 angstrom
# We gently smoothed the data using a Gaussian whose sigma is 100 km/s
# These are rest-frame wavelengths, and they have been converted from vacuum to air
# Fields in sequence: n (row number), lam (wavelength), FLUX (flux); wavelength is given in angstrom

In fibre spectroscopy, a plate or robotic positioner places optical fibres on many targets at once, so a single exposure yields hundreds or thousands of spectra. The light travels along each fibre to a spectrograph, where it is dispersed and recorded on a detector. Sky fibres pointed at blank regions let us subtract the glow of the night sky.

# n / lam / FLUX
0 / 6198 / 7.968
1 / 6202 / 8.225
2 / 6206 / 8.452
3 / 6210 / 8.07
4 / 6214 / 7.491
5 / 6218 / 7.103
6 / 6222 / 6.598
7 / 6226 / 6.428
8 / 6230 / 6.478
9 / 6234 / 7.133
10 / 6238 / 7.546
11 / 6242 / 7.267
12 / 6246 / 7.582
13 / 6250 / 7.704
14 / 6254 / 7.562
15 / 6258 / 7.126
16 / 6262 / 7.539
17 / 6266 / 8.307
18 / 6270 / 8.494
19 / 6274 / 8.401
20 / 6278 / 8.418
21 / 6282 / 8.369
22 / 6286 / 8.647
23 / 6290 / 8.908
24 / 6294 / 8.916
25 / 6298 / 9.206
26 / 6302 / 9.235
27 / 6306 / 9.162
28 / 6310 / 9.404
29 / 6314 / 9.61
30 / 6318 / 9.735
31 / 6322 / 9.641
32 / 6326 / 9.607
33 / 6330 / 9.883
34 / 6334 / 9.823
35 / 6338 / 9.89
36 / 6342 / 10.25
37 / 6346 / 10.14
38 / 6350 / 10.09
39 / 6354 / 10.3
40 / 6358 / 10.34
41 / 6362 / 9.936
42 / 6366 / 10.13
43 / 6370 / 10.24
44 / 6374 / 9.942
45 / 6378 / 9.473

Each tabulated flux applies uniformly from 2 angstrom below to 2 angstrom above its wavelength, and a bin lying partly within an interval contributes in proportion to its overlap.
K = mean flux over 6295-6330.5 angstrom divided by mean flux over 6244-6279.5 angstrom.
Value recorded 1.2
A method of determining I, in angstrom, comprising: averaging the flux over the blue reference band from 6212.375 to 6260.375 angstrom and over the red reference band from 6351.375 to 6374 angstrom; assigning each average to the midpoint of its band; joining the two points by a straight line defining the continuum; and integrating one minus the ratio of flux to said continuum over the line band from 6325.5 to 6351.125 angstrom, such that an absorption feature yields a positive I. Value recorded -1.0 angstrom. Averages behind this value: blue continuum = 7.17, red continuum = 10.2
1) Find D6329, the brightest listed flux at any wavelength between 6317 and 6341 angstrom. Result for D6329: 9.89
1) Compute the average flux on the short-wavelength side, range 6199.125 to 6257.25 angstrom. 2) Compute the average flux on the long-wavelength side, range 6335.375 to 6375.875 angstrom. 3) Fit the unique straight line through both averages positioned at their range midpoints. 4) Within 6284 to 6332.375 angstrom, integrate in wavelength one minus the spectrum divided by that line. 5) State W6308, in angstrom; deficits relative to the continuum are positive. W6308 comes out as -1.2 angstrom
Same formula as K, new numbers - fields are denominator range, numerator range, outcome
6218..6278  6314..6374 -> 1.34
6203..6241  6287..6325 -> 1.28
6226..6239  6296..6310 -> 1.33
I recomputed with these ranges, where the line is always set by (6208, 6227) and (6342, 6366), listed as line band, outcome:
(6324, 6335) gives -0.15 angstrom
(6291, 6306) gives -0.27 angstrom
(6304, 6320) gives -0.40 angstrom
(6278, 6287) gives 0.13 angstrom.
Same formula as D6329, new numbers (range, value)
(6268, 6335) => 9.883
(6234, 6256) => 7.704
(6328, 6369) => 10.34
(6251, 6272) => 8.494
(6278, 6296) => 8.916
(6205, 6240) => 8.452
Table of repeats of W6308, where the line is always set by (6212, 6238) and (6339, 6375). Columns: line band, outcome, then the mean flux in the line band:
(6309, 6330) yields -0.9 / 9.64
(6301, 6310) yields -0.4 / 9.24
